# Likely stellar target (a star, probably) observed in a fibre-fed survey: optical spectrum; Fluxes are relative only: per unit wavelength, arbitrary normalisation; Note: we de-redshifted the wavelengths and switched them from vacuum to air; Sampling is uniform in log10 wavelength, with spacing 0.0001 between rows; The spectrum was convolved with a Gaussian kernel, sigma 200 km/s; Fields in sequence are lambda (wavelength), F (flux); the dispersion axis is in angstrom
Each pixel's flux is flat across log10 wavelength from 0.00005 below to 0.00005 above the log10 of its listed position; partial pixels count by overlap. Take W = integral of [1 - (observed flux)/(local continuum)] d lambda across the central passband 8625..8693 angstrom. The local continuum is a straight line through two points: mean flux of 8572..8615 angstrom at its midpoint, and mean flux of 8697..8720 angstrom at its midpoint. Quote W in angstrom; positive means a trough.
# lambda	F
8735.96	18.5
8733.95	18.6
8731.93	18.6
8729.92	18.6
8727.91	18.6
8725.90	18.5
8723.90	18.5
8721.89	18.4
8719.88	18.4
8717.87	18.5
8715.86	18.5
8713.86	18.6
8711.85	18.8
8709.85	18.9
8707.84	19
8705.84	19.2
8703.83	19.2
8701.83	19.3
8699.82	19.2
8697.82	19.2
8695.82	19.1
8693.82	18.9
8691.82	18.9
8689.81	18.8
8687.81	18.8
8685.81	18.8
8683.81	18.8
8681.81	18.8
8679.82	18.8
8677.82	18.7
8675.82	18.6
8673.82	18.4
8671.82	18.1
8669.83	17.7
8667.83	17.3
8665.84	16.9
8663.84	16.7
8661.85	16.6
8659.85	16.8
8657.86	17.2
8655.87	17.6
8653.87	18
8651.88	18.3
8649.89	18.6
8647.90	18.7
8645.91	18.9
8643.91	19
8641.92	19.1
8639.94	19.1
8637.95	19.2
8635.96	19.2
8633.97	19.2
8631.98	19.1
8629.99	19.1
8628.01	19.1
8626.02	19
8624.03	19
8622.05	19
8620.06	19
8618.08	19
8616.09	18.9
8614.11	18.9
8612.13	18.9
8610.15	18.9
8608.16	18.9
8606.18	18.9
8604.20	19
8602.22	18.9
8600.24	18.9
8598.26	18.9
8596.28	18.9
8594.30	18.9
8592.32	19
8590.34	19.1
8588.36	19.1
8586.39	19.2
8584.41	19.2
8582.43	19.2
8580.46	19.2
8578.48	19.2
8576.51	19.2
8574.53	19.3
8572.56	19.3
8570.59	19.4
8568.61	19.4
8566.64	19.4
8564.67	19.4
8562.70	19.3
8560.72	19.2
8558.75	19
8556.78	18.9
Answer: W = 2.0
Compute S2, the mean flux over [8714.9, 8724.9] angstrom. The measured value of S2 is 18.5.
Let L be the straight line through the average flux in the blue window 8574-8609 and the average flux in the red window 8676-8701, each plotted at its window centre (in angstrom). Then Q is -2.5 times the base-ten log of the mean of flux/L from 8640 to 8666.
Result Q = 0.06 mag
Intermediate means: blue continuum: 19.1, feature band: 18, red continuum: 18.9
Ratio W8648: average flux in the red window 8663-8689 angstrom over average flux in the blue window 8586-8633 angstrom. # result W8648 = 1.0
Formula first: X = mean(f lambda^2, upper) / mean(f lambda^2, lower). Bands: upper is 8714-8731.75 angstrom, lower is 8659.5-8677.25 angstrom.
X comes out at 1.07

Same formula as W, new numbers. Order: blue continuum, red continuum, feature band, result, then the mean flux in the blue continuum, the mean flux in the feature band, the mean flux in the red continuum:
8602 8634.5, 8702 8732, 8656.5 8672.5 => 1.4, 19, 17.2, 18.7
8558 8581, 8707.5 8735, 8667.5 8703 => 0.1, 19.3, 18.7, 18.6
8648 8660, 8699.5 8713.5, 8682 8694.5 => -0.1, 17.9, 18.8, 19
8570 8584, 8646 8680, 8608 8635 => -0.7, 19.3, 19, 17.8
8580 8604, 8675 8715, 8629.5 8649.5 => -0.1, 19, 19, 18.9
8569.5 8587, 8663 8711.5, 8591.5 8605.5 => 0.1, 19.2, 18.9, 18.6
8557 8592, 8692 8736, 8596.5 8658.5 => 0.7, 19.2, 18.8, 18.8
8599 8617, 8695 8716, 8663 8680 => 1.0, 18.9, 17.9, 19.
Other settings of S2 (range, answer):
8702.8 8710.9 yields 19.1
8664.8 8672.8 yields 17.5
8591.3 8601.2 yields 18.9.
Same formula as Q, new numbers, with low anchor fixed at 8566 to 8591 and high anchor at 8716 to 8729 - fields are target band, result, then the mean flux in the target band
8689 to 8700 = -0.022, 19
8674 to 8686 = -0.001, 18.7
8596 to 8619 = 0.010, 18.9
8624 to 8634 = -0.005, 19.1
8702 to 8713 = -0.027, 19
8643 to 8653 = 0.011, 18.7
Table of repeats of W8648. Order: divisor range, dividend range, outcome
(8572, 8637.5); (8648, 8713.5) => 0.97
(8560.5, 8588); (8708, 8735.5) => 0.96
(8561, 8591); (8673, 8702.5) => 0.98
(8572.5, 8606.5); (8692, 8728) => 0.99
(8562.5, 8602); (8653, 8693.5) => 0.94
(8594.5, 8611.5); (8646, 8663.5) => 0.94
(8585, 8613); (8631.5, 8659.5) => 0.98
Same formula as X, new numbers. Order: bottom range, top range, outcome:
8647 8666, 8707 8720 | 1.08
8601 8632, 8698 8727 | 1.01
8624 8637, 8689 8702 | 1.01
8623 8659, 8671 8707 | 1.02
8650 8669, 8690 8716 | 1.11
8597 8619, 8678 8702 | 1.02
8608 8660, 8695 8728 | 1.02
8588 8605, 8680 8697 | 1.02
